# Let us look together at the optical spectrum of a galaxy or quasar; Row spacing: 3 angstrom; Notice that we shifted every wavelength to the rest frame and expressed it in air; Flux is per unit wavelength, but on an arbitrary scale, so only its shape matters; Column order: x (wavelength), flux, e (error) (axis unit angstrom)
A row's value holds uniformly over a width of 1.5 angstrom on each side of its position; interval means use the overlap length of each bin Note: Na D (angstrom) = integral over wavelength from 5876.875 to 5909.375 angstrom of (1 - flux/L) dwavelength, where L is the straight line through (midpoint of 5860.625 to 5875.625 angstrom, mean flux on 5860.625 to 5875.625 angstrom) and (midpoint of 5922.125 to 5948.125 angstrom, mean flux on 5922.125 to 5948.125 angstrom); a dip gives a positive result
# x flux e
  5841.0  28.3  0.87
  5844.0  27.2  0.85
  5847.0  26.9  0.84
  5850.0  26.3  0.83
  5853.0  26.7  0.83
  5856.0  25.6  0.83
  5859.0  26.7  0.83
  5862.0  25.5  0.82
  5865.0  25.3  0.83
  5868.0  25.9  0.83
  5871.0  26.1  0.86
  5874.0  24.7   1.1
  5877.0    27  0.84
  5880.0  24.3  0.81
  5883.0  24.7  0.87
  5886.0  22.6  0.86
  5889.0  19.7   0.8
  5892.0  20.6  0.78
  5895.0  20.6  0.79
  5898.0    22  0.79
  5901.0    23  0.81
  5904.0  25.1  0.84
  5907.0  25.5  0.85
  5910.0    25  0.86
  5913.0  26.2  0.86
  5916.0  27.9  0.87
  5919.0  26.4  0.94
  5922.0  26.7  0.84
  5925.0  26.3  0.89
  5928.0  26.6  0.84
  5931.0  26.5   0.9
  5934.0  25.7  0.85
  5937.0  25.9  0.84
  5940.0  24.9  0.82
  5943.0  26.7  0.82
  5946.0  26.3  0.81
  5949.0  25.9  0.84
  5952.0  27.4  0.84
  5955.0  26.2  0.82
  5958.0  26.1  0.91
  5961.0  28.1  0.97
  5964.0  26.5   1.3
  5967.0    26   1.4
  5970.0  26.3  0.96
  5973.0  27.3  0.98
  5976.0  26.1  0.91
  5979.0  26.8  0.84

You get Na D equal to 3.37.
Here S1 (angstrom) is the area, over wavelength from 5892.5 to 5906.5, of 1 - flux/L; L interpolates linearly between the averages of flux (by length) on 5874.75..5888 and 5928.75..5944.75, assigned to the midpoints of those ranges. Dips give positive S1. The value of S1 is 1.3 angstrom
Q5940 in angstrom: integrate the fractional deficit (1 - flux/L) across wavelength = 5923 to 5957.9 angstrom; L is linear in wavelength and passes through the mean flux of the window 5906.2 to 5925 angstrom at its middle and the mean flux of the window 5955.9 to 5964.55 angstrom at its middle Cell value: 0.5 angstrom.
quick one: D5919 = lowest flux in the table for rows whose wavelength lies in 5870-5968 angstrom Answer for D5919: 19.7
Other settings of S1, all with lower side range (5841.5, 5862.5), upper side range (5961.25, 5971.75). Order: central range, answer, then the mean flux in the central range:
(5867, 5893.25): 2.56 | 24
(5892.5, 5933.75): 2.19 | 25.1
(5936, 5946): 0.23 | 25.9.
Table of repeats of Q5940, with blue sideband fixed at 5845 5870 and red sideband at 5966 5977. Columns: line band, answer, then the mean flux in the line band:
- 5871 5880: 0.2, 25.6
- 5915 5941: 0.0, 26.3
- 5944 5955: 0.0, 26.5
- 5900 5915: 0.7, 25.1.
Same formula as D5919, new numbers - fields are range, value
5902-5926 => 25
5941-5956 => 25.9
